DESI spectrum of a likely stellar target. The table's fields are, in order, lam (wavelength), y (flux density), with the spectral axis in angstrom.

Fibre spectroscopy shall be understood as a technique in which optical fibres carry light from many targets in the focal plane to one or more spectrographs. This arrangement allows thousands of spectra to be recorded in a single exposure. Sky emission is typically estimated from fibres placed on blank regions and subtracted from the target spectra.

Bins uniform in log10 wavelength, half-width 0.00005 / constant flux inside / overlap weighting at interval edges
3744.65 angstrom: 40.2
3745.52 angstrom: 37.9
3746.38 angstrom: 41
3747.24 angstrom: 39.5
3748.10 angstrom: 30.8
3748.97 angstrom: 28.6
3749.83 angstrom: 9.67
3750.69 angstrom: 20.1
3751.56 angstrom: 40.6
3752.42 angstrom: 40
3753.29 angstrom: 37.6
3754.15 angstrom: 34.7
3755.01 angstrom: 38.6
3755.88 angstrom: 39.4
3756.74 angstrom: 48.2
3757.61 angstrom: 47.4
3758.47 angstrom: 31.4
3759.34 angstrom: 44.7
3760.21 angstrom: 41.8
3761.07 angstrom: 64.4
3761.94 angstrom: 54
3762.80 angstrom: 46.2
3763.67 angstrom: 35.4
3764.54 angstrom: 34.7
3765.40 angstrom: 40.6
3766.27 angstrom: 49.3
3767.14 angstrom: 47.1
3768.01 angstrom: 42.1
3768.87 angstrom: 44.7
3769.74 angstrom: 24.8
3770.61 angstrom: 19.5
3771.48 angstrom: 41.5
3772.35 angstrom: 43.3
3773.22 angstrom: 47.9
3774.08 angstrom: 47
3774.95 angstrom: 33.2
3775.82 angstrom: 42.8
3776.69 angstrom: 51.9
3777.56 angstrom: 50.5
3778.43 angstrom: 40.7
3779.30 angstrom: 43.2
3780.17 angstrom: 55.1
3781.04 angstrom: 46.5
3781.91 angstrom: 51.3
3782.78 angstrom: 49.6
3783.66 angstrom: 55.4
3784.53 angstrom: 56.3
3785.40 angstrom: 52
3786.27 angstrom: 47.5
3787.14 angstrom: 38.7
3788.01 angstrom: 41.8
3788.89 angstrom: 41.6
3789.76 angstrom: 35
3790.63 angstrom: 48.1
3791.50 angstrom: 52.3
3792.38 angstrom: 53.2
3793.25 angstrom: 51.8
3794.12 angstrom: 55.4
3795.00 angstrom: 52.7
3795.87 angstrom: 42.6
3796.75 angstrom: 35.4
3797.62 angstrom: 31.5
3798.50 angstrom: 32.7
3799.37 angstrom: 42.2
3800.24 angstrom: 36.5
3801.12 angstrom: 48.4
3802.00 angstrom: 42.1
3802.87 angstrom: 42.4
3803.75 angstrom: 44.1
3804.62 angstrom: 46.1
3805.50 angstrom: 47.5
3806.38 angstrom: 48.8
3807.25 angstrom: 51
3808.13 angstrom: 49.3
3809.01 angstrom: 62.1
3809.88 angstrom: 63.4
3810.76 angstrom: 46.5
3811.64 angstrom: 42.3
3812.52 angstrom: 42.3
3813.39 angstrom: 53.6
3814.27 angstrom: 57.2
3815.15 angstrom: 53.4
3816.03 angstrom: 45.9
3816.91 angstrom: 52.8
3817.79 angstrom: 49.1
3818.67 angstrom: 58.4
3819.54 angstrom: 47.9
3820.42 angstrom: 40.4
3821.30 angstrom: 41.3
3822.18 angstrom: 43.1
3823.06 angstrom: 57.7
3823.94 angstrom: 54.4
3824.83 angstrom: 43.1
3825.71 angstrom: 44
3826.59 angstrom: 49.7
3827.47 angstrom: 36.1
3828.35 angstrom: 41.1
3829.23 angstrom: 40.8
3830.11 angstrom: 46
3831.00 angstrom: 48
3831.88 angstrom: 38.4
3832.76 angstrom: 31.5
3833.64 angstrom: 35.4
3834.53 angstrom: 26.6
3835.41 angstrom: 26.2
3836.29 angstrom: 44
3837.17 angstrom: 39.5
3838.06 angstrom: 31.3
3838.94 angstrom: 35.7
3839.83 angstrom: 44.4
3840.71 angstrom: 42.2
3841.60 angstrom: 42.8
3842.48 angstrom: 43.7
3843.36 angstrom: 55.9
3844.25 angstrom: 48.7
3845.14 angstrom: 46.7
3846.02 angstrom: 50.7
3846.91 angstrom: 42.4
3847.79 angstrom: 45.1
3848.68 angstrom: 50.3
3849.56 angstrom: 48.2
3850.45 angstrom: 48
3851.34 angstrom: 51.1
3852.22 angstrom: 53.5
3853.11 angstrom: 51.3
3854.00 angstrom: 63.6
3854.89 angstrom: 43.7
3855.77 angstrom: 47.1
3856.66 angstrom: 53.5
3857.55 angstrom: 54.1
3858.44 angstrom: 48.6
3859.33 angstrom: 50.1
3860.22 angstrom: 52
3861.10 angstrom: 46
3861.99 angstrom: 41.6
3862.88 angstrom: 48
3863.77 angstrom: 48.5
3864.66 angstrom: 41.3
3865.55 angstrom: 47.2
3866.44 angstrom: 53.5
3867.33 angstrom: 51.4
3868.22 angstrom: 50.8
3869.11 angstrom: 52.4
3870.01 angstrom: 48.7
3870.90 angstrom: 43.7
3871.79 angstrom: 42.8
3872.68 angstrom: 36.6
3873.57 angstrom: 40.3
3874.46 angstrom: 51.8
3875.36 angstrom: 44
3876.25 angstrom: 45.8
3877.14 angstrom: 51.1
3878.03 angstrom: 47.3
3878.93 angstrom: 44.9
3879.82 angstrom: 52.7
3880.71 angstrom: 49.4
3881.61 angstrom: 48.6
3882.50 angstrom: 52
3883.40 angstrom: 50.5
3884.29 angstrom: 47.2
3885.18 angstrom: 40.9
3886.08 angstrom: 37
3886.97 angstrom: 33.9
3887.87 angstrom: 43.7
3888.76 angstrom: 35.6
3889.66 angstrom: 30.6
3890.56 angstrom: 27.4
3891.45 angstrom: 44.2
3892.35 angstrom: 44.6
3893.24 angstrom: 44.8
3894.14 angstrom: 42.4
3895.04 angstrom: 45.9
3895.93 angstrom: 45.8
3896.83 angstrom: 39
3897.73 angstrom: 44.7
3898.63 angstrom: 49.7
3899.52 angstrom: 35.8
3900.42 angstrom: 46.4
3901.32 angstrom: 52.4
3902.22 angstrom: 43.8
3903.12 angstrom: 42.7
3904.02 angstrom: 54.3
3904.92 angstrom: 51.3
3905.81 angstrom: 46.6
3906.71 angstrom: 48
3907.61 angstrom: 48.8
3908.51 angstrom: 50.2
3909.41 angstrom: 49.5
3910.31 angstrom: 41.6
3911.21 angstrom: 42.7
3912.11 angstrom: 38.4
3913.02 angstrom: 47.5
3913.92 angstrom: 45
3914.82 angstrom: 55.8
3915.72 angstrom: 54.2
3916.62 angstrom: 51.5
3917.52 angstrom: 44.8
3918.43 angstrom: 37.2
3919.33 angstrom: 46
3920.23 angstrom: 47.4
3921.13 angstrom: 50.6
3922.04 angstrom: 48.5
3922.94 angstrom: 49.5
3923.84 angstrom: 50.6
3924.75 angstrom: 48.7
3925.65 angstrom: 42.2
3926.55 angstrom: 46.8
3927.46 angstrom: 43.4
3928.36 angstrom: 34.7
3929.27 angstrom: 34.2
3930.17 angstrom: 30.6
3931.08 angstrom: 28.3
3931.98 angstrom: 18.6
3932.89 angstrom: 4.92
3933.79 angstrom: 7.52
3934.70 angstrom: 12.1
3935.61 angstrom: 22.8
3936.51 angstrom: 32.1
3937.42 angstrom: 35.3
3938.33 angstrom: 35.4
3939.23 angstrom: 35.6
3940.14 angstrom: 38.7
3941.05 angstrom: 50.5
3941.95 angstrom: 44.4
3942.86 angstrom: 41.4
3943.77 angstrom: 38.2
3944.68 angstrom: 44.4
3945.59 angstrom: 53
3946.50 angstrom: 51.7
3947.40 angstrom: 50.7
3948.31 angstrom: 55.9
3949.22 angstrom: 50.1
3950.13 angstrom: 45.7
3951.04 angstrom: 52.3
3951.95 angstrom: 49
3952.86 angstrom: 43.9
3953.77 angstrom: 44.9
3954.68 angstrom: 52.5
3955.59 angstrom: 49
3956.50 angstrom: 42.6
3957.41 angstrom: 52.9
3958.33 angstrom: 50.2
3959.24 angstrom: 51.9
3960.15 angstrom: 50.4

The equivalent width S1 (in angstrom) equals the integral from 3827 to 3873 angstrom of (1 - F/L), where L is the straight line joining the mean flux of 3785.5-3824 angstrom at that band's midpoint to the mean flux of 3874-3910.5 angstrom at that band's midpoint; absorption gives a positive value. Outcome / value 0.8 angstrom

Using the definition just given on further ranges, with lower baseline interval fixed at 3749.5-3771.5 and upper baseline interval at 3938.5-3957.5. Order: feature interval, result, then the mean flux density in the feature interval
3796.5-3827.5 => -4.21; 47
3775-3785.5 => -2.32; 48.9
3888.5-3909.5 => 0.22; 44.3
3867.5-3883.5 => -1.29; 47.4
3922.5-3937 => 4.51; 31.7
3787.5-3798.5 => -1.09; 44.6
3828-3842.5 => 1.28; 38.5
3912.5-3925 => -0.75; 48.3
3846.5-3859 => -2.07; 50.1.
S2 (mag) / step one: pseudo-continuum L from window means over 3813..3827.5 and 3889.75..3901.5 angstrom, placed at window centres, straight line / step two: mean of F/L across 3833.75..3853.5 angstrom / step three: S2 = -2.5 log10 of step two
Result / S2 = 0.075 mag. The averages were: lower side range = 49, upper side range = 42.7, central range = 43.9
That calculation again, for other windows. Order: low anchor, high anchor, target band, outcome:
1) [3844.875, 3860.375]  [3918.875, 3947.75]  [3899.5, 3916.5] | -0.14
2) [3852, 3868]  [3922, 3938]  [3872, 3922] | -0.13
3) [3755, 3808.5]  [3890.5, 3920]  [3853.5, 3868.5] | -0.09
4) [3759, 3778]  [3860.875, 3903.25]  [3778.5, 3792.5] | -0.10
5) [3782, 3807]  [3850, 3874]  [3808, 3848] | 0.04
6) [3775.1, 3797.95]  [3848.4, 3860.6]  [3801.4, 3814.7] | -0.02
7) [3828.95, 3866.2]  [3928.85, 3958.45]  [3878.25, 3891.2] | 0.01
